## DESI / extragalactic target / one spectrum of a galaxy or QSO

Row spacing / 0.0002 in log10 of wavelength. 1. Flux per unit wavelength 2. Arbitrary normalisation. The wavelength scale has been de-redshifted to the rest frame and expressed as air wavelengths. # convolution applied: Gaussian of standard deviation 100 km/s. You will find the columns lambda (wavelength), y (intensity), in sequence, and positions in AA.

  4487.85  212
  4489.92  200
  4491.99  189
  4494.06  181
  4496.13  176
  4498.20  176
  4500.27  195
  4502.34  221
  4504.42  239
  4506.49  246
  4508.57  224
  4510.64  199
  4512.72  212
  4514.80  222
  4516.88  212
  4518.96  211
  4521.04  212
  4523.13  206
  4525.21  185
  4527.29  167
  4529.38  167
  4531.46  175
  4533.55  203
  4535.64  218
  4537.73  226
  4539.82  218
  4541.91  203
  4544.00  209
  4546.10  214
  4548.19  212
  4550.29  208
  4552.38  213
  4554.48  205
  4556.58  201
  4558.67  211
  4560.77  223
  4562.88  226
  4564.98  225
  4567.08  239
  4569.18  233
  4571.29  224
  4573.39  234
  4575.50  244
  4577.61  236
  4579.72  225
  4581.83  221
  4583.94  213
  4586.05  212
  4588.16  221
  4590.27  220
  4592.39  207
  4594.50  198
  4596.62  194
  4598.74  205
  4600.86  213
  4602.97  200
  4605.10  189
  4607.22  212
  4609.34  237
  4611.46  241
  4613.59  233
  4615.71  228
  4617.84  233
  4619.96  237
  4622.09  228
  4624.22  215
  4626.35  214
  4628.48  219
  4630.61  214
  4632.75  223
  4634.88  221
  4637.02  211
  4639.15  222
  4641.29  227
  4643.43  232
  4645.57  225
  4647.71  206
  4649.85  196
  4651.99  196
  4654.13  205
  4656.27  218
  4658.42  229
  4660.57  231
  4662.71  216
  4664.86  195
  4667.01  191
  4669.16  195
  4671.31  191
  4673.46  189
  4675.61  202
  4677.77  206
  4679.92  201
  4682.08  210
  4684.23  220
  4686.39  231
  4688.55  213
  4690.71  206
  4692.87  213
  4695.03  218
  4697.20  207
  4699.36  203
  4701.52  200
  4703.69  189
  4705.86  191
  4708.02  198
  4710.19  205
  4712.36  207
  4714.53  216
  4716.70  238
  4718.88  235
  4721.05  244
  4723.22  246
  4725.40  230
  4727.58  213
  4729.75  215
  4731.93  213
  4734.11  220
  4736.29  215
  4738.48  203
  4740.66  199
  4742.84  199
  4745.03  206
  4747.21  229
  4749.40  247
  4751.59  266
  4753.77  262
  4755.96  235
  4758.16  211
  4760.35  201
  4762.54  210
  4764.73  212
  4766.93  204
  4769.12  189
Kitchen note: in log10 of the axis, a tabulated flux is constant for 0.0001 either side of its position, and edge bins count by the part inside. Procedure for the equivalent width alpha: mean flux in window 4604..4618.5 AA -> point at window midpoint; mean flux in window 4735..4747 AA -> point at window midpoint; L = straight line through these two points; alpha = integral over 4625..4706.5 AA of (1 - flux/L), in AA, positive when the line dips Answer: 2.6 AA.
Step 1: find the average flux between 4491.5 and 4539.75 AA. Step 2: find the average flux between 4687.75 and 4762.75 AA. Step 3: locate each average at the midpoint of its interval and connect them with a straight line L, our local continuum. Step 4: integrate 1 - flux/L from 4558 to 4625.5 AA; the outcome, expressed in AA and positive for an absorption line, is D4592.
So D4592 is -4.2 AA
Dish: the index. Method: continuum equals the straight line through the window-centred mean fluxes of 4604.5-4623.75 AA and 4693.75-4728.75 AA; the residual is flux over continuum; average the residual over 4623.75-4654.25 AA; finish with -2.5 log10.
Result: 0.04 mag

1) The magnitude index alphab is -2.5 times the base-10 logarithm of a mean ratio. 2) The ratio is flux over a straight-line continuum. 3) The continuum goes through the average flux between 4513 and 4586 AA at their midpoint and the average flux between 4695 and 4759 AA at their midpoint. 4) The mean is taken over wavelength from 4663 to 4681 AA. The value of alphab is 0.10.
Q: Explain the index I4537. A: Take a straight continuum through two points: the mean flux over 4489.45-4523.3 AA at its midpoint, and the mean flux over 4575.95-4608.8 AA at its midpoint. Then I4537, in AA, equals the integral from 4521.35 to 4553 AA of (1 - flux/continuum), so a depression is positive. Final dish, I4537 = 1.1 AA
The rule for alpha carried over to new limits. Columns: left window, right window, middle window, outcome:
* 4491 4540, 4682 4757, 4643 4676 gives 1.1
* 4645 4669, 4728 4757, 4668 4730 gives 1.4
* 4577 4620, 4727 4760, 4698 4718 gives 1.4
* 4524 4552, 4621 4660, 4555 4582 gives -2.7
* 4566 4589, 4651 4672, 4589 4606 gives 1.5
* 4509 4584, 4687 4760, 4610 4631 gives -1.2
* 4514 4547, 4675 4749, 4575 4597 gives -1.2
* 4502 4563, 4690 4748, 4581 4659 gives -2.0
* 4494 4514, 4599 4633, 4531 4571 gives -0.2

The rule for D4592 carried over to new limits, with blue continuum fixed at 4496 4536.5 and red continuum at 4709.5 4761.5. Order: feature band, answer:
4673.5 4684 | 0.66 AA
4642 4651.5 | 0.06 AA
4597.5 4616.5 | -0.48 AA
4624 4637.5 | -0.20 AA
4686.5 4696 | 0.22 AA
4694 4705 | 0.85 AA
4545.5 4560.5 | -0.19 AA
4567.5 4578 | -1.28 AA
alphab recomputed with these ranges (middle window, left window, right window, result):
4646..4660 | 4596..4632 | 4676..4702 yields 0.02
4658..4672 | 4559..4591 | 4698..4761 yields 0.08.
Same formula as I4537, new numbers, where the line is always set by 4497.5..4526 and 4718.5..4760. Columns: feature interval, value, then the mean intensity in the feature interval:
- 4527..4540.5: 1.0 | 197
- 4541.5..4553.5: 0.2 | 210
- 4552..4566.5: -0.1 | 216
